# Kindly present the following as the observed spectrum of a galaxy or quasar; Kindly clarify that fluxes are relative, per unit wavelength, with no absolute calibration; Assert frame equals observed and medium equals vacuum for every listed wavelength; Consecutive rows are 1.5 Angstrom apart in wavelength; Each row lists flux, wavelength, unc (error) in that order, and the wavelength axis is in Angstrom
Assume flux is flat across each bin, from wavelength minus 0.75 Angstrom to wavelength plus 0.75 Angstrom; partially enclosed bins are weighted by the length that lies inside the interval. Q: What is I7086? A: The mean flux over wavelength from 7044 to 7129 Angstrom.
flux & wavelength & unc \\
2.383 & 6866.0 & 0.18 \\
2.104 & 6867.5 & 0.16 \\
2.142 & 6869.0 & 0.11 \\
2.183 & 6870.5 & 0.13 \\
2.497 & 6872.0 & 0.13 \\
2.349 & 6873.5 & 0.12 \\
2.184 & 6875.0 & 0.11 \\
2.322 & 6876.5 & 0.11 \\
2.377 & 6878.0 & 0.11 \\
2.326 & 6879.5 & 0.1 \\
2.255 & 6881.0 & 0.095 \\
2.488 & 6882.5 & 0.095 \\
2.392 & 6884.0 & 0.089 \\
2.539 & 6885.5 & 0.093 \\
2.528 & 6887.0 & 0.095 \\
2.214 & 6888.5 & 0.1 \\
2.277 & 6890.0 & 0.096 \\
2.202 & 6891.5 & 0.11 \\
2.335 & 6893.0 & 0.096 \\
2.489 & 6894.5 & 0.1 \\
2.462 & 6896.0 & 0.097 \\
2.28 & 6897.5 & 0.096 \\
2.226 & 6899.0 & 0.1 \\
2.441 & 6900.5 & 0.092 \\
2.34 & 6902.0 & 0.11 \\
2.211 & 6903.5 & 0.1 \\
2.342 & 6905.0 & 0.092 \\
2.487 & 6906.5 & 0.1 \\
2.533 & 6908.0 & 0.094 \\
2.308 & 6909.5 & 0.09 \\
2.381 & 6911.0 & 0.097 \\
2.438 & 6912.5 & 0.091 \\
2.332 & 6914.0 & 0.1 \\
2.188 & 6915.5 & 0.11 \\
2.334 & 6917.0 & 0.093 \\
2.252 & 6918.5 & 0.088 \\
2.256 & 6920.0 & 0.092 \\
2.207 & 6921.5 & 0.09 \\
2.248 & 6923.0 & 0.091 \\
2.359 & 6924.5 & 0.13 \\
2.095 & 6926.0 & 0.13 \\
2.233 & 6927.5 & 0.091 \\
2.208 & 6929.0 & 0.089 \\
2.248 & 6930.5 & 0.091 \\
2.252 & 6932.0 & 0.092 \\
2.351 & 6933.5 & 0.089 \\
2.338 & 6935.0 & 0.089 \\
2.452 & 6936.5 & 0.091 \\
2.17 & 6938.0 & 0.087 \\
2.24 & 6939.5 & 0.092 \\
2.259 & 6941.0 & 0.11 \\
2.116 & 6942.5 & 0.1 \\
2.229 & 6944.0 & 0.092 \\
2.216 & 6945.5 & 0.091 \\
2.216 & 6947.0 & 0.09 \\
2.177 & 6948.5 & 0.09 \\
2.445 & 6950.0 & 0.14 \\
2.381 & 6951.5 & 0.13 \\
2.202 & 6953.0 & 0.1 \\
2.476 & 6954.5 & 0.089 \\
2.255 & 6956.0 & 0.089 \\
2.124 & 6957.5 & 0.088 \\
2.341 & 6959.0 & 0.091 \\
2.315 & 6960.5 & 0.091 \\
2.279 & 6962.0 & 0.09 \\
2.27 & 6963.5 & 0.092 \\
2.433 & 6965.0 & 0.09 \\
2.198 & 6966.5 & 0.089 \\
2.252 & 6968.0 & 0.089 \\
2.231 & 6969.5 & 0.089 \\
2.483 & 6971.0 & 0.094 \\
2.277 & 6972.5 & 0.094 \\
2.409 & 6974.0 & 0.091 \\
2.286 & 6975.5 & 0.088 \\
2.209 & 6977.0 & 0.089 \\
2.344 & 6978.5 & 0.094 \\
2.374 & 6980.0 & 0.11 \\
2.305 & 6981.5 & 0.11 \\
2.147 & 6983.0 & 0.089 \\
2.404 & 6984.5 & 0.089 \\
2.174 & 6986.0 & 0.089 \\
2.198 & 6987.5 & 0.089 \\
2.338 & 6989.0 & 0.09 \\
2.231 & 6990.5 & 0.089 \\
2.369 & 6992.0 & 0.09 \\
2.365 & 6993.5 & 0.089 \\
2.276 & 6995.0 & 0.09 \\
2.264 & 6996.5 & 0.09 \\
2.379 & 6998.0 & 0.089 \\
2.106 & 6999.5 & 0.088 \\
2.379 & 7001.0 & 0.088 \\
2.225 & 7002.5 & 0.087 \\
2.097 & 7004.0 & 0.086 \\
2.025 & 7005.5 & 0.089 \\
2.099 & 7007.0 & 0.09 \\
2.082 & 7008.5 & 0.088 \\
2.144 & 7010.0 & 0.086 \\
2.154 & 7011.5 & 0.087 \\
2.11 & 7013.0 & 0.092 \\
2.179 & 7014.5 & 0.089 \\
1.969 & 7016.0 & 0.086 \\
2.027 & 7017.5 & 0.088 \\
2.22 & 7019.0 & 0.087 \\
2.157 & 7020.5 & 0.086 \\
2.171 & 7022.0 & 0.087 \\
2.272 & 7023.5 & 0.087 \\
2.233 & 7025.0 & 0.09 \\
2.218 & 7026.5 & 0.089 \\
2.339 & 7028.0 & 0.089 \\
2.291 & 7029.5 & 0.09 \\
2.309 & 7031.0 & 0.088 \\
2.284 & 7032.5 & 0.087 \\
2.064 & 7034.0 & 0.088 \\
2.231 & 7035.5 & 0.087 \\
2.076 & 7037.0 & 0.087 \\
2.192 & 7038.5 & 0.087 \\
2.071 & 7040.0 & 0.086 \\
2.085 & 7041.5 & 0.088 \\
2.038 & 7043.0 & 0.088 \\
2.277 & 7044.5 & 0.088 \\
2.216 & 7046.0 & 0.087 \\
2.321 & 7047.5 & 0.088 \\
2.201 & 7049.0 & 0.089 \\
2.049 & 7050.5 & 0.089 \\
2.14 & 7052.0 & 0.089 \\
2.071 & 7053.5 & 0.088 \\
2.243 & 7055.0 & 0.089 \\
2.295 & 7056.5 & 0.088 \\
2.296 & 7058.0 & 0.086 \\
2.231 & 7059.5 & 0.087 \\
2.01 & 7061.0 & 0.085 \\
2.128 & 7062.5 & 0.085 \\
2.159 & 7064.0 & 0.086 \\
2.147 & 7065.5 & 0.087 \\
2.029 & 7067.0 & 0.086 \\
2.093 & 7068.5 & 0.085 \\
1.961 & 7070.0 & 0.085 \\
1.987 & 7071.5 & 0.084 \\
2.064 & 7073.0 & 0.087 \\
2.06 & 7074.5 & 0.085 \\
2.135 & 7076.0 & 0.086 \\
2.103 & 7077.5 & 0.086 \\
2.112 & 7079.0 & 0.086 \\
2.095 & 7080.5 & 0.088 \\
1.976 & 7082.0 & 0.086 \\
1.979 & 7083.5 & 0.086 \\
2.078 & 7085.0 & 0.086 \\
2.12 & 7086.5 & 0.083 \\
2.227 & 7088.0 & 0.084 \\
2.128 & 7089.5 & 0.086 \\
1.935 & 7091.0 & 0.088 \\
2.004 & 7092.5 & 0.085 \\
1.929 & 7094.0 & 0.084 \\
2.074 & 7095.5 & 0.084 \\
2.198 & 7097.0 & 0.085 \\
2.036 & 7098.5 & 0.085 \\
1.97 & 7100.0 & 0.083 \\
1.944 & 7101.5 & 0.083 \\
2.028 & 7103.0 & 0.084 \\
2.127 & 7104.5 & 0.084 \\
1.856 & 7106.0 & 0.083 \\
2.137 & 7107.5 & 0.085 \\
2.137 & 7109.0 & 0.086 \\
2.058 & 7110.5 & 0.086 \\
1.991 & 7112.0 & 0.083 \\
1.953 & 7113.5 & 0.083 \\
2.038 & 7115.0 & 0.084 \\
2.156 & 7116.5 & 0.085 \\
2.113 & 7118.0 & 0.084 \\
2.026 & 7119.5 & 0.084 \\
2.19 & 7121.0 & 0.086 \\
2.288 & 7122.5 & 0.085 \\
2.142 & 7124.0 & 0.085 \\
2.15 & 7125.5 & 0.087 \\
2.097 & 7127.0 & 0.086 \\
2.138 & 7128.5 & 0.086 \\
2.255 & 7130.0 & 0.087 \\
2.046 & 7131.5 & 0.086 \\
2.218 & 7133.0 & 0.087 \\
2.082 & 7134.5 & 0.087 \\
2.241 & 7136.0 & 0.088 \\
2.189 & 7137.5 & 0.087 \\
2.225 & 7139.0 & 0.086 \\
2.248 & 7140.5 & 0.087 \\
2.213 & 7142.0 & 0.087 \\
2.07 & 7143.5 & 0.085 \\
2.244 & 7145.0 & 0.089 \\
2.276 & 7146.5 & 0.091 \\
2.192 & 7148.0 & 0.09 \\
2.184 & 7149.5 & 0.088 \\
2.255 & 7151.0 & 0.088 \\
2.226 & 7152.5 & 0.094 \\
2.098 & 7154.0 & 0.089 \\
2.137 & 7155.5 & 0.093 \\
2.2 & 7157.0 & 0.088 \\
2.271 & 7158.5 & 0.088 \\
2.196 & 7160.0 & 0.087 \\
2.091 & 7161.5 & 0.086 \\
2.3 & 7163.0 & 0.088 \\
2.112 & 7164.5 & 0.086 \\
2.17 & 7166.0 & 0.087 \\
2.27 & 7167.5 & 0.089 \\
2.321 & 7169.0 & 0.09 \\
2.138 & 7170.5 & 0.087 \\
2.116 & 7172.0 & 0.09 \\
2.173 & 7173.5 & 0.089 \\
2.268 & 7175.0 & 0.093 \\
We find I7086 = 2.1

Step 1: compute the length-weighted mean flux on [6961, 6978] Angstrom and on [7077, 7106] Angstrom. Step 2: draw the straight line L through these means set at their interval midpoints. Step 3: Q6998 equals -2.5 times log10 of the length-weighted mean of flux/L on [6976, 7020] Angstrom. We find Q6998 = 0.015 mag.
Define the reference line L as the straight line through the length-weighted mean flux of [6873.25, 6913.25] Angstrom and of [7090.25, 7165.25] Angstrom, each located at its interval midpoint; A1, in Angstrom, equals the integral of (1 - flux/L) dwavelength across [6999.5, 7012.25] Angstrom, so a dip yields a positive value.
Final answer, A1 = 0.57 Angstrom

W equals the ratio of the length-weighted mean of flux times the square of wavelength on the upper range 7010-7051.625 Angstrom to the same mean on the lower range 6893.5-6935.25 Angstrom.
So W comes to 0.97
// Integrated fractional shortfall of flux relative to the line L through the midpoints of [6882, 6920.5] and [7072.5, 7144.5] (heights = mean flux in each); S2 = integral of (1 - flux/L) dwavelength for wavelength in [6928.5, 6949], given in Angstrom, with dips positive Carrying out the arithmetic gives 0.5 Angstrom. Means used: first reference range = 2.36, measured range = 2.25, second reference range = 2.1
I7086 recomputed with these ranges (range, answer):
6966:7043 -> 2.22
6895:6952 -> 2.3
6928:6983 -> 2.29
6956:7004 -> 2.29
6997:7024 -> 2.16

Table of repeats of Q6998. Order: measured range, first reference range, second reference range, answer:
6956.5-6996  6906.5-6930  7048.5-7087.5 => -0.03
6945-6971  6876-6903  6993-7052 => -0.01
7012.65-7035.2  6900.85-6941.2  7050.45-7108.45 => -0.02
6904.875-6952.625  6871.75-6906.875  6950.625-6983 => 0.02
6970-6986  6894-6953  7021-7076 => -0.04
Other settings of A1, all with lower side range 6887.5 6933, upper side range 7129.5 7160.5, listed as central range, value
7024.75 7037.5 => 0.1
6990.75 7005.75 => 0.1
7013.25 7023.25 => 0.6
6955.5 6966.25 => 0.0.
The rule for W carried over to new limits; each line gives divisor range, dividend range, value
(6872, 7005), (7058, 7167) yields 0.97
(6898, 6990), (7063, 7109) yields 0.93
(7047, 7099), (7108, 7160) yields 1.04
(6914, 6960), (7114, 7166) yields 1.02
